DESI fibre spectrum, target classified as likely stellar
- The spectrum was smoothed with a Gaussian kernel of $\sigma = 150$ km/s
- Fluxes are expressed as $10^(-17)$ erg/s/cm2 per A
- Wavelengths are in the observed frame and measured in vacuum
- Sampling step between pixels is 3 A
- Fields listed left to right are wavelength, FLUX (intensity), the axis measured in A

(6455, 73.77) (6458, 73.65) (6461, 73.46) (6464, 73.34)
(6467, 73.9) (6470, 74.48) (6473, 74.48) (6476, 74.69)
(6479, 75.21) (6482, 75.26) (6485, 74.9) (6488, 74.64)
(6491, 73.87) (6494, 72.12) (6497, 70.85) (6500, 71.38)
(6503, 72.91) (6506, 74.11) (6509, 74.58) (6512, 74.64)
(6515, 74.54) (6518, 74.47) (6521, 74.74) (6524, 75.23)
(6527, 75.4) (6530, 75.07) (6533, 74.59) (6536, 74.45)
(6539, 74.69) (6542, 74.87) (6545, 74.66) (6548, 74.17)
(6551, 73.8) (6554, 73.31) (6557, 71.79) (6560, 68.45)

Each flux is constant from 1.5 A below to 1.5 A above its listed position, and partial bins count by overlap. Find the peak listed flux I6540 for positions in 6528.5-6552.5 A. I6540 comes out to 75.07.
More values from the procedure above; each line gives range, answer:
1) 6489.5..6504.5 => 73.87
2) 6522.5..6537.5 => 75.4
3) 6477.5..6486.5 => 75.26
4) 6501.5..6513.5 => 74.64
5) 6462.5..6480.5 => 75.21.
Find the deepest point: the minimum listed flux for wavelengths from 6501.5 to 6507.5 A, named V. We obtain 72.91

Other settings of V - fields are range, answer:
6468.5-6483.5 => 74.48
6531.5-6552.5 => 73.8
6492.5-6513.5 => 70.85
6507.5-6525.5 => 74.47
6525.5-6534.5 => 74.59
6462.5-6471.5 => 73.34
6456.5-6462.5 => 73.46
